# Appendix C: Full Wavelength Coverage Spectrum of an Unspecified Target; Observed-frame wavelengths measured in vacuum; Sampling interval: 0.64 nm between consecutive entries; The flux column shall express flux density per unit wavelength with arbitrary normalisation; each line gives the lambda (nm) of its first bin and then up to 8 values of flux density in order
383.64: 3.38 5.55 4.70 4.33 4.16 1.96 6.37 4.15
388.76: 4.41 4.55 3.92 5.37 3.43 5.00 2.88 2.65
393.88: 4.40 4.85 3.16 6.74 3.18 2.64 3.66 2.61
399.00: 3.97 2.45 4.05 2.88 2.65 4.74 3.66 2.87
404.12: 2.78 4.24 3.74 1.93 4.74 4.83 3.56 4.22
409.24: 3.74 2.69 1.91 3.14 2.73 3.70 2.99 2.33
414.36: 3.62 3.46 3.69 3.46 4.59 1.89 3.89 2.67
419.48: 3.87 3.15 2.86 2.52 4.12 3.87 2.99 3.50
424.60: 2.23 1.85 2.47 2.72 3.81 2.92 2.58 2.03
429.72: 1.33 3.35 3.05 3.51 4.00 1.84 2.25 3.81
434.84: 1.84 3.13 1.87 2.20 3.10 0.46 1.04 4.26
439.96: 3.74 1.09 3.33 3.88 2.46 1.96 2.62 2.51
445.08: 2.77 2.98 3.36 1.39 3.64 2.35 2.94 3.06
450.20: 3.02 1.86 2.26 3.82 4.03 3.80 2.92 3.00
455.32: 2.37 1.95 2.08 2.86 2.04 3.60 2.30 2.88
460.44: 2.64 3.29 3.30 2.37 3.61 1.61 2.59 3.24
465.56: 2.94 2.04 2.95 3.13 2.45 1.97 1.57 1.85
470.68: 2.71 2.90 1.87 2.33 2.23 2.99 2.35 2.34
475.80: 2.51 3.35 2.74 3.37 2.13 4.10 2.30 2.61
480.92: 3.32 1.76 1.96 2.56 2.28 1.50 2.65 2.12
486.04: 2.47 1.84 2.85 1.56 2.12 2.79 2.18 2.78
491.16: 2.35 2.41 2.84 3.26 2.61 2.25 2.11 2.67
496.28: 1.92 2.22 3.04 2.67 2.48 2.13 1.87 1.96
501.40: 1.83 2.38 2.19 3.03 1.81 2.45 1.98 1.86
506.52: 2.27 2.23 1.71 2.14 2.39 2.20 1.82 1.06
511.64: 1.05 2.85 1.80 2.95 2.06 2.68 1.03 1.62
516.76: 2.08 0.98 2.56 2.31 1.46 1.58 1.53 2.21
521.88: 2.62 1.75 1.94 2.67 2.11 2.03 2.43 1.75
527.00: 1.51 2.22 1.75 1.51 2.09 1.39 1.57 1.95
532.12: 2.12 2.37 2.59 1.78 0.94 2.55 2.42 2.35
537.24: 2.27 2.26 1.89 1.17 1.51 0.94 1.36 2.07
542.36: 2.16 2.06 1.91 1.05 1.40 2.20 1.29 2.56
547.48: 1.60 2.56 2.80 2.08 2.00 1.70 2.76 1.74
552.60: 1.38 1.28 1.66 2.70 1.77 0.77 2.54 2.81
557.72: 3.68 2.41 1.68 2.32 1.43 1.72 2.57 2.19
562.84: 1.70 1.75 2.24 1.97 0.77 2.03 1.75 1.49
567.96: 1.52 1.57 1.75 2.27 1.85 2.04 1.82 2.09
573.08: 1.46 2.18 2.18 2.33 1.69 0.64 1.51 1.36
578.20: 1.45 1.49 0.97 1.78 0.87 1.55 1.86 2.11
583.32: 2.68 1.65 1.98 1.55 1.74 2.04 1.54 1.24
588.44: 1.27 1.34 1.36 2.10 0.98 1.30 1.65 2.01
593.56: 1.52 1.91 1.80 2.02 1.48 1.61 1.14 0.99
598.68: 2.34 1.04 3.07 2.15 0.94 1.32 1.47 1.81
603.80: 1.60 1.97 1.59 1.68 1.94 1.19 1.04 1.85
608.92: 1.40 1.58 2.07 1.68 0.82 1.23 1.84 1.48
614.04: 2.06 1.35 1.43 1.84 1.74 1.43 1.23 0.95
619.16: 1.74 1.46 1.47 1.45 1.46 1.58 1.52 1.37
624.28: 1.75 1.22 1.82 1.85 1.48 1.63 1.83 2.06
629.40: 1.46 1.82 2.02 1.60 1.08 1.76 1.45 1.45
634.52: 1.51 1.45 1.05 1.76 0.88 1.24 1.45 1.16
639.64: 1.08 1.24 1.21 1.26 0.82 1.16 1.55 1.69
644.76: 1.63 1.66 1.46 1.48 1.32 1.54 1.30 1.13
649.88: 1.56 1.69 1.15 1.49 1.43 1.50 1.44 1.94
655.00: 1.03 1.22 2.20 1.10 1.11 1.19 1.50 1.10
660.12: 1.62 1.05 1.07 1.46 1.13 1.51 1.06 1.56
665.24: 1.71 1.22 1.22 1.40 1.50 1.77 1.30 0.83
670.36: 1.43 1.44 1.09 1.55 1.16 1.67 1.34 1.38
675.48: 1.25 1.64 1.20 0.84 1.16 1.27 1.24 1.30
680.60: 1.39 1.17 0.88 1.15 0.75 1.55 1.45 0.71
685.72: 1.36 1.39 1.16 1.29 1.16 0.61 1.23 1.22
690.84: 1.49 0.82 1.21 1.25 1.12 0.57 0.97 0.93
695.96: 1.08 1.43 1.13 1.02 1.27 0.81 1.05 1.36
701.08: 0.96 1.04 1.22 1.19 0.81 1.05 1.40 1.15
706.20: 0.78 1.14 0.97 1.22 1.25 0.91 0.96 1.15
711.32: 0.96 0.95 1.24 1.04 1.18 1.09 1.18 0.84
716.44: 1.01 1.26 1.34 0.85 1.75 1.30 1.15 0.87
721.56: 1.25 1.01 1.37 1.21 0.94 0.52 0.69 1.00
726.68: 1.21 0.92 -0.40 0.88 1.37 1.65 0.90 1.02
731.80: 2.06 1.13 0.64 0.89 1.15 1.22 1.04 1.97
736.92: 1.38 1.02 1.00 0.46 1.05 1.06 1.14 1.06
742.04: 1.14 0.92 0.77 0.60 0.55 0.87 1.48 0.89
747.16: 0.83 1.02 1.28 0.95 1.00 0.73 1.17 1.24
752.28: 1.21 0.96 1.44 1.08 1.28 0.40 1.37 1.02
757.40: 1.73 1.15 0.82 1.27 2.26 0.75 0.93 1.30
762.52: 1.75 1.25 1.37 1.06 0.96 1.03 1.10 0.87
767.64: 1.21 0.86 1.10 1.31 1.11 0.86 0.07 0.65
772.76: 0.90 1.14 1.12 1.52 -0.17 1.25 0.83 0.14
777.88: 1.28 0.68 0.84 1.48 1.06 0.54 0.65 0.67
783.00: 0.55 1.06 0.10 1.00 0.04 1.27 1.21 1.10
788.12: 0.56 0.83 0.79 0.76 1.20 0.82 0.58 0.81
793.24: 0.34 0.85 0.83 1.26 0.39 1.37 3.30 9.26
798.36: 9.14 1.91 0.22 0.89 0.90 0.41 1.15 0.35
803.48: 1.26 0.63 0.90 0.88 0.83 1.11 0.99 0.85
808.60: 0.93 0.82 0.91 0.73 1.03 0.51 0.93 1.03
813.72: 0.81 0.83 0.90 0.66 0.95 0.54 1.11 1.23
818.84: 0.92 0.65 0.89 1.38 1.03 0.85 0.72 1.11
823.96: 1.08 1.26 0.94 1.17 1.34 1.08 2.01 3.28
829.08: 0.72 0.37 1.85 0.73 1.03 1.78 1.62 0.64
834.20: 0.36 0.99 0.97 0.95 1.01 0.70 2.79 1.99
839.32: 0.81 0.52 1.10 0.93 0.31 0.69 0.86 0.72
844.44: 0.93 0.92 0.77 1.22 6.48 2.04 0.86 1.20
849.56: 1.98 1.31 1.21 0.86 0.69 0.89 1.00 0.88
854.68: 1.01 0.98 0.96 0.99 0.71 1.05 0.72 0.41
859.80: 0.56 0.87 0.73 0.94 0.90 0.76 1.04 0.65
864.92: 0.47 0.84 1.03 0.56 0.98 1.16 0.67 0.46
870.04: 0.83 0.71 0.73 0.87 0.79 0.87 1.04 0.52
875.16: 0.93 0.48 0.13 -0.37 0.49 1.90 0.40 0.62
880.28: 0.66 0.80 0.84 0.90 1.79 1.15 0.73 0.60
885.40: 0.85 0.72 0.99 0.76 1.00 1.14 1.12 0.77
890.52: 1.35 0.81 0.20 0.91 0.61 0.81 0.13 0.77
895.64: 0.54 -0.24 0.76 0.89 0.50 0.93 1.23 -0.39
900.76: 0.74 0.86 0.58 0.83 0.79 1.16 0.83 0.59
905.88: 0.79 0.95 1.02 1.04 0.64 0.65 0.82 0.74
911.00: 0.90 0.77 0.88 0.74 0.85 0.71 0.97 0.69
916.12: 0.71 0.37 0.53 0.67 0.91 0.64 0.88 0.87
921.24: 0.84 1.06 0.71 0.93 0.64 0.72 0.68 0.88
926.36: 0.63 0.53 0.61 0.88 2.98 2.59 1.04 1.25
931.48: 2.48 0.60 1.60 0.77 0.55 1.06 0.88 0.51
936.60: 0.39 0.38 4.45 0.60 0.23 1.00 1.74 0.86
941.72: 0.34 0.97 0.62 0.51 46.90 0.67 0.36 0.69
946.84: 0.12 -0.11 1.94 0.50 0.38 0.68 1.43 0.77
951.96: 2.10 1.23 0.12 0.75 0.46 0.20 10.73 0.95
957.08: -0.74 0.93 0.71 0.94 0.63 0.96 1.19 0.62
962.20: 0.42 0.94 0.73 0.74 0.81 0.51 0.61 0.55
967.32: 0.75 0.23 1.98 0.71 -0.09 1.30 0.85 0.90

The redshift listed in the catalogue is 1.14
